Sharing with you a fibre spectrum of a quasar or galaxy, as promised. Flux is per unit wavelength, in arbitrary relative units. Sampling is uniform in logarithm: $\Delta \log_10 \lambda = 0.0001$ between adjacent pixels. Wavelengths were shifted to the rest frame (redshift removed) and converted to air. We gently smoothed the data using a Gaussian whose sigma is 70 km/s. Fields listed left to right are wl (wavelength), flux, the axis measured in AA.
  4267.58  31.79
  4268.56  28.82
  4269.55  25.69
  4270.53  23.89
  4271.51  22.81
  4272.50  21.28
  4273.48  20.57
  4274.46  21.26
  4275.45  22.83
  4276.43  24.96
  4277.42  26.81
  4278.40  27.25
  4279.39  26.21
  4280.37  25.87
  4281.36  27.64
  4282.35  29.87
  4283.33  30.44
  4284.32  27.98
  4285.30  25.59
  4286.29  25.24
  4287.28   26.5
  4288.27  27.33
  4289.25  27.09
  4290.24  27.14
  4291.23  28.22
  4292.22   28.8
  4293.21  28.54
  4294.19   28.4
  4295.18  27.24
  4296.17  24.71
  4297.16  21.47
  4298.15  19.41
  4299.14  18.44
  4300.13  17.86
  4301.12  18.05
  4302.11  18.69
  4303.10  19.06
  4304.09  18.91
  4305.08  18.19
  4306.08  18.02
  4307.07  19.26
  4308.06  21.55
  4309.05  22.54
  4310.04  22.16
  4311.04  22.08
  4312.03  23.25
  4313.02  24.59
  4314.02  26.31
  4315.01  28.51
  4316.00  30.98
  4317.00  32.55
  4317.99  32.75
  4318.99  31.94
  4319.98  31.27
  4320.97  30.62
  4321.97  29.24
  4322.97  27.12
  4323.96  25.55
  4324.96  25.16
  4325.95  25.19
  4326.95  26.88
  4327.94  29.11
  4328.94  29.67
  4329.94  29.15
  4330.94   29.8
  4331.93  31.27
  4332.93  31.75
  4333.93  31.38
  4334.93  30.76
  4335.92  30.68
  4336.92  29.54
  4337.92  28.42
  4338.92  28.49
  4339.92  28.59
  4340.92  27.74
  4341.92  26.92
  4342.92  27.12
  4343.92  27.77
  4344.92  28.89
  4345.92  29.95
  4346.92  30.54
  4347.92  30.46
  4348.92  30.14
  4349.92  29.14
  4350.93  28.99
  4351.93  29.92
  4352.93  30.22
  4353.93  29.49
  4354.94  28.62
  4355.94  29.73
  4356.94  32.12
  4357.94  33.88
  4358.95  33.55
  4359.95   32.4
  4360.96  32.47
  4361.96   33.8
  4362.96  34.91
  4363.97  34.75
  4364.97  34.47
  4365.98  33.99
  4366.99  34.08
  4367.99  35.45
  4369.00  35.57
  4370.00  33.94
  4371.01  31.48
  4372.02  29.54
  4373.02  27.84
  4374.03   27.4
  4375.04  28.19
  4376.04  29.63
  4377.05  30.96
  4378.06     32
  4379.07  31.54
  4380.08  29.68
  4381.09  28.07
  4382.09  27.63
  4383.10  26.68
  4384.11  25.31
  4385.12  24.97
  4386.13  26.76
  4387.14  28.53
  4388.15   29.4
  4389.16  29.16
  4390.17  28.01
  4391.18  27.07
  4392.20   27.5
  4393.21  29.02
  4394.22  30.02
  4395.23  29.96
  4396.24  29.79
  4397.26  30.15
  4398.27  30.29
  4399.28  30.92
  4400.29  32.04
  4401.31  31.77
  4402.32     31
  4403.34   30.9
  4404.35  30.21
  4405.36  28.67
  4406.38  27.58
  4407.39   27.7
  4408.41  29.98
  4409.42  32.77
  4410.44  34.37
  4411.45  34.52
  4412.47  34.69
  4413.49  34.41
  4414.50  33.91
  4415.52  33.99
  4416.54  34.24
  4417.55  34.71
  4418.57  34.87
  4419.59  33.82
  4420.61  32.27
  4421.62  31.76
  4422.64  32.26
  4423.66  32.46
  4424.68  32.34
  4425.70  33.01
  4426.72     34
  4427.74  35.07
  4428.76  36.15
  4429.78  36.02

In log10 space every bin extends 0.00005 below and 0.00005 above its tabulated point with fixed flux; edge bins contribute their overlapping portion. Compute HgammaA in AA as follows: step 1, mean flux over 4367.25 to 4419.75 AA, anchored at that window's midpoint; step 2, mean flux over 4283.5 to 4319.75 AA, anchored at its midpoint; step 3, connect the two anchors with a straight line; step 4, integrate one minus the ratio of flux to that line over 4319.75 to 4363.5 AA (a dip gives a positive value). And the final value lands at -4.1 AA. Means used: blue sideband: 24.5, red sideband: 30.5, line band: 29.7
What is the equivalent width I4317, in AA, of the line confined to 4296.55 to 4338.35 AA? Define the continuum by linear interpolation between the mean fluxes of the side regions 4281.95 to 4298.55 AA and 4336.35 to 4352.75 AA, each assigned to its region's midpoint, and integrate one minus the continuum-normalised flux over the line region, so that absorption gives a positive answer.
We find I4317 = 3.3 AA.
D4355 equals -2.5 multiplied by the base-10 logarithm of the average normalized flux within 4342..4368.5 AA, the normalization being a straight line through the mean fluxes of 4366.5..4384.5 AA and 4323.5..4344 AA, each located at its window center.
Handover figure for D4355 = -0.07 mag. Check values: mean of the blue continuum 28.6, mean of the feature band 31.3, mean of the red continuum 30.3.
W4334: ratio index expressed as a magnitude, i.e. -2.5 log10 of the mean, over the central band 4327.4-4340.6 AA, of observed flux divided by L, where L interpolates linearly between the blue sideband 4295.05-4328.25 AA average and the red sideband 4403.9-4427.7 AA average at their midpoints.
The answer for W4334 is -0.15 mag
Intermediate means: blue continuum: 24.3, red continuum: 32.6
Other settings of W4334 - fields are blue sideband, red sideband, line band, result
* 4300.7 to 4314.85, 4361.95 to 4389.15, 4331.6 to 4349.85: -0.15 mag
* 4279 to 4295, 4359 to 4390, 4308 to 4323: 0.04 mag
